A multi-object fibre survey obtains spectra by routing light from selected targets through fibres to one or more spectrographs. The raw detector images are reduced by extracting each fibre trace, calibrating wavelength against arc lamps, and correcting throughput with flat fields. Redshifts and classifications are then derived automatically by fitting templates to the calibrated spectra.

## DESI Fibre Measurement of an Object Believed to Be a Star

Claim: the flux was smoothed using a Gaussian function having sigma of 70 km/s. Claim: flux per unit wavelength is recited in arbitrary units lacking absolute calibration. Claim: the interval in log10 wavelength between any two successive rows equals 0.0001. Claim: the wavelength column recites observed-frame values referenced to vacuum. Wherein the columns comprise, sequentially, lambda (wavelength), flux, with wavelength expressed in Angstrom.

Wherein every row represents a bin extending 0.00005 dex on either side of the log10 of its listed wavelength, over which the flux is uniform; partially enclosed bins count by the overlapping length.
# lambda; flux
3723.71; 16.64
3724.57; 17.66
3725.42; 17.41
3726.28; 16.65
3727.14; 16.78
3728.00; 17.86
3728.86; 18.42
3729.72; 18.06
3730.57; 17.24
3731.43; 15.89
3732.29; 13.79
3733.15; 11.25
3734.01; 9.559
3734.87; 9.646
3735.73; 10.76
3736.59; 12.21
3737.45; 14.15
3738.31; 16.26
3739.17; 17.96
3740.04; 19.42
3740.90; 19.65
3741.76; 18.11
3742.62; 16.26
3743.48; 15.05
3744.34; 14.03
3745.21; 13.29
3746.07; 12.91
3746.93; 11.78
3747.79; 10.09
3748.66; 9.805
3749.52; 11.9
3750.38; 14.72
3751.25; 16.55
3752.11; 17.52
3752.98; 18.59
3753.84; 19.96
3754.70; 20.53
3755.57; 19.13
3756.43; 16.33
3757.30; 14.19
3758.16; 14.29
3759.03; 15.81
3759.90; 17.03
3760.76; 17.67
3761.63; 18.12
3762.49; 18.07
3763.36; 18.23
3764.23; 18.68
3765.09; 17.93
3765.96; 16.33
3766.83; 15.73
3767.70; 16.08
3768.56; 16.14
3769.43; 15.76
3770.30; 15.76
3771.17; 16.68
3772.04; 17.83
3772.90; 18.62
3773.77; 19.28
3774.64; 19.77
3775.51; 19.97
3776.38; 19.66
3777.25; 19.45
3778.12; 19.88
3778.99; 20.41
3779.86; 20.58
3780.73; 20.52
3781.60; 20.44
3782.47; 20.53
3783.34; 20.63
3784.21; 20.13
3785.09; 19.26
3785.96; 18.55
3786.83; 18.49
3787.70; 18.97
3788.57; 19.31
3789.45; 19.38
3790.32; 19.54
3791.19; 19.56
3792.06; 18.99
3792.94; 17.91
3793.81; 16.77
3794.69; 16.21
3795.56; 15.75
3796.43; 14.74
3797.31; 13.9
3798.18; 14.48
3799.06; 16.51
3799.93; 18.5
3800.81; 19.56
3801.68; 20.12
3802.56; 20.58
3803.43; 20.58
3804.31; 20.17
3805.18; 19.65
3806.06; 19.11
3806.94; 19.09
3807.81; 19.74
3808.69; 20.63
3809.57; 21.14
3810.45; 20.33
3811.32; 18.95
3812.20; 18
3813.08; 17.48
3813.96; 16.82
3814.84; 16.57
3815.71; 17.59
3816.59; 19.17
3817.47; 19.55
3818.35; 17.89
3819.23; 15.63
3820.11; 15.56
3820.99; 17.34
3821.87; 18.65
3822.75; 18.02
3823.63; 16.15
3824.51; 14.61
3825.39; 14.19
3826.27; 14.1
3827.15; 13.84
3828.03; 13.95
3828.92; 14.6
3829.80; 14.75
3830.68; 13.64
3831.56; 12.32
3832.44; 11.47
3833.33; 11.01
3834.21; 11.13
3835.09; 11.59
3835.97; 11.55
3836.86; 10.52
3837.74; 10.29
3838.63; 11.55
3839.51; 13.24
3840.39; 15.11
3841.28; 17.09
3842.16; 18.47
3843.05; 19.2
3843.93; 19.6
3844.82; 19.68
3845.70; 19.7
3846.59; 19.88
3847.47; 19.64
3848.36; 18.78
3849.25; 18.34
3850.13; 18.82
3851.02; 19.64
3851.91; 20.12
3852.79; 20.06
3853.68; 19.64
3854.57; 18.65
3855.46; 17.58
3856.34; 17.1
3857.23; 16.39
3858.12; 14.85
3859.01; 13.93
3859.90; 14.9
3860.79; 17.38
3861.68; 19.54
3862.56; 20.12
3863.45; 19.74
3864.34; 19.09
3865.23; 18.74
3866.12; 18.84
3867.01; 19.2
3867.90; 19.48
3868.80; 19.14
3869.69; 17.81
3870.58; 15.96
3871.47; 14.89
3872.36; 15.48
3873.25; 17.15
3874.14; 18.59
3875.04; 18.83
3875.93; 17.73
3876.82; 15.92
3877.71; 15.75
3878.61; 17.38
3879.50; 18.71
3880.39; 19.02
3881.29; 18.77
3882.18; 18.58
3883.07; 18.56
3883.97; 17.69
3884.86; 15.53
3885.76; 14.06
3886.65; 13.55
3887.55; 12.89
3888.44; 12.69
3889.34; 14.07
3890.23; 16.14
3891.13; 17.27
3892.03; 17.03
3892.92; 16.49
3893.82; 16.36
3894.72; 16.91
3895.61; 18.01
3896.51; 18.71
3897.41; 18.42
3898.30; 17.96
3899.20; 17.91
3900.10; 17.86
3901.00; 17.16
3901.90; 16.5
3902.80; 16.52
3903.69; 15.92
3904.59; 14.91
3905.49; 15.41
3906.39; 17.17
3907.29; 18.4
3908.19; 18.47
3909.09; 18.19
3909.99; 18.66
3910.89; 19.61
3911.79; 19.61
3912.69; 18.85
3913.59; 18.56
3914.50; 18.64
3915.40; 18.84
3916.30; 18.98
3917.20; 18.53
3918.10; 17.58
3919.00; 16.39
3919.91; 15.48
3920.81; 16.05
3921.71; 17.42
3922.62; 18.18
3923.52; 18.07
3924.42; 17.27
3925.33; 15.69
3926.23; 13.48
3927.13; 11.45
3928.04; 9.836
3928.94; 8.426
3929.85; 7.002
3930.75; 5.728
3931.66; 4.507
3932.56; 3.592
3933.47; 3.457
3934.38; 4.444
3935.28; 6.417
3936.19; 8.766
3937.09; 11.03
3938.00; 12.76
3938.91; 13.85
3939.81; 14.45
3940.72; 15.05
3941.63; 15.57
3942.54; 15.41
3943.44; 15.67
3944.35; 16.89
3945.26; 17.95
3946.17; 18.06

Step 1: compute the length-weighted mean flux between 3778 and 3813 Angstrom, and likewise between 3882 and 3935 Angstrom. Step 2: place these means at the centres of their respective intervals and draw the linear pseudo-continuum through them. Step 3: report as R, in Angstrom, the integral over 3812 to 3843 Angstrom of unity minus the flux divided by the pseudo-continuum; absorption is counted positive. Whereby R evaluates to 5.1 Angstrom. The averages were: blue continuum 18.9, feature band 15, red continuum 15.4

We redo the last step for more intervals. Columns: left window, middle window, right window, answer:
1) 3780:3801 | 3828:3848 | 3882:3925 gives 3.3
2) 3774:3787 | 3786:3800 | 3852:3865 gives 1.5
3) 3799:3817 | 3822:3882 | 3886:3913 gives 4.6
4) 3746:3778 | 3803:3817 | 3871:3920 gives -1.8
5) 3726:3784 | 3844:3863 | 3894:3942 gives -3.4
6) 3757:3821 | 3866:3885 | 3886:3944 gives -2.1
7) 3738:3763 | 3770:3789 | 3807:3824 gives -2.6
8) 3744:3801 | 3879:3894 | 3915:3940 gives -2.9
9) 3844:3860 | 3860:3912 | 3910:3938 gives -4.4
